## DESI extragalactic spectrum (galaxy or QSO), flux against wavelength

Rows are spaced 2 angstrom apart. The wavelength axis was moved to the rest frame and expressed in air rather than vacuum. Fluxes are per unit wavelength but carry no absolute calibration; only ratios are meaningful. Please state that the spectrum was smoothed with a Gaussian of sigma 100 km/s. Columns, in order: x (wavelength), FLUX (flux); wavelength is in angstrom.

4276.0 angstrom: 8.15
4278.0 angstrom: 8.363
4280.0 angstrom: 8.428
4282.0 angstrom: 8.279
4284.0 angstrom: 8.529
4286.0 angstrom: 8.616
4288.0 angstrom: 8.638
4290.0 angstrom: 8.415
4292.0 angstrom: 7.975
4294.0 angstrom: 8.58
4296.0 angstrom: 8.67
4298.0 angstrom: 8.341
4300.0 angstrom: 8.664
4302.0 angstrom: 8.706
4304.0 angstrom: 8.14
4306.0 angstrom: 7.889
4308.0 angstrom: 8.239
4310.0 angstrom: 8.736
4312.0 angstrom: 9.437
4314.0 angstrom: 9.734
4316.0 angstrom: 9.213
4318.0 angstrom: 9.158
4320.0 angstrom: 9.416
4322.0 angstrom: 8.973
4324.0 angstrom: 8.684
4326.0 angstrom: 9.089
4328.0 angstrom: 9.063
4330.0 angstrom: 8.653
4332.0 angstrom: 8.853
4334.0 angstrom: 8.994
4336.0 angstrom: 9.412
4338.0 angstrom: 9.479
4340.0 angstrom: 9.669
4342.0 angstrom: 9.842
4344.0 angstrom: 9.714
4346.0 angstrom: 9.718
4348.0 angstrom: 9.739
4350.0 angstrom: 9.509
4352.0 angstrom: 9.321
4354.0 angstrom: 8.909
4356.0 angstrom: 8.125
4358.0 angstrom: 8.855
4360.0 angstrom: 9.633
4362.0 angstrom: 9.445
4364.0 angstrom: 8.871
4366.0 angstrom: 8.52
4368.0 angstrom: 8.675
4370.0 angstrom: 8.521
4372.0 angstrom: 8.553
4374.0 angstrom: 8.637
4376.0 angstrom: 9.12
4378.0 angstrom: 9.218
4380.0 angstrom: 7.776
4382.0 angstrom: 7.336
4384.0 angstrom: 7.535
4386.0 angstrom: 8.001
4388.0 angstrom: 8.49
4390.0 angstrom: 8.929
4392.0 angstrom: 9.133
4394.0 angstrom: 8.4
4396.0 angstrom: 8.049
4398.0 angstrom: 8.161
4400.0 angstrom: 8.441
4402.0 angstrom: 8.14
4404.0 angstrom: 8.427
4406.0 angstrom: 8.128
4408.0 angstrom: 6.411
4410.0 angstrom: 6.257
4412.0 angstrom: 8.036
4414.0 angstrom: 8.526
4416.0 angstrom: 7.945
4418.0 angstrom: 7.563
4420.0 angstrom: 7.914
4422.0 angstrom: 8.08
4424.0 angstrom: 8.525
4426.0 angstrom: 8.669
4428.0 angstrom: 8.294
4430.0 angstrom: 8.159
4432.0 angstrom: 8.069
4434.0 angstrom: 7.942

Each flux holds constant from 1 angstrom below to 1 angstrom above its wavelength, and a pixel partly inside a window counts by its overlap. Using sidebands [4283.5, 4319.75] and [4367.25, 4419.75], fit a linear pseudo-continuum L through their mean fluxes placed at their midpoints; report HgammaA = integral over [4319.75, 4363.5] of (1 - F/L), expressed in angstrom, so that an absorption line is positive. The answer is -4.0 angstrom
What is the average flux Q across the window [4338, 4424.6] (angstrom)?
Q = 8.54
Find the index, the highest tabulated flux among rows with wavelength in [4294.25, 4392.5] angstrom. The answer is 9.842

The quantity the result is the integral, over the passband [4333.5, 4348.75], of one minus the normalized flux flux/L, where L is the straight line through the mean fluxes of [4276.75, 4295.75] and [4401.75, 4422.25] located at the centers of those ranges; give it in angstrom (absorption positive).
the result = -2.7 angstrom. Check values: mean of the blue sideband 8.43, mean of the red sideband 7.74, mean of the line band 9.59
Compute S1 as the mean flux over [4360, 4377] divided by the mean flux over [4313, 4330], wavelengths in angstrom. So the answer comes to 1.0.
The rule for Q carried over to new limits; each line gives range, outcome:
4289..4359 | 8.97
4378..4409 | 8.13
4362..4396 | 8.5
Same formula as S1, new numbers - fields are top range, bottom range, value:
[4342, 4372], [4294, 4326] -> 1.04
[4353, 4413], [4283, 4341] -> 0.95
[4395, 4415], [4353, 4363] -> 0.87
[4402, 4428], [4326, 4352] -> 0.84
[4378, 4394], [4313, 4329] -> 0.90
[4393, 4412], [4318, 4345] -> 0.85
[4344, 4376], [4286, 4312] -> 1.07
